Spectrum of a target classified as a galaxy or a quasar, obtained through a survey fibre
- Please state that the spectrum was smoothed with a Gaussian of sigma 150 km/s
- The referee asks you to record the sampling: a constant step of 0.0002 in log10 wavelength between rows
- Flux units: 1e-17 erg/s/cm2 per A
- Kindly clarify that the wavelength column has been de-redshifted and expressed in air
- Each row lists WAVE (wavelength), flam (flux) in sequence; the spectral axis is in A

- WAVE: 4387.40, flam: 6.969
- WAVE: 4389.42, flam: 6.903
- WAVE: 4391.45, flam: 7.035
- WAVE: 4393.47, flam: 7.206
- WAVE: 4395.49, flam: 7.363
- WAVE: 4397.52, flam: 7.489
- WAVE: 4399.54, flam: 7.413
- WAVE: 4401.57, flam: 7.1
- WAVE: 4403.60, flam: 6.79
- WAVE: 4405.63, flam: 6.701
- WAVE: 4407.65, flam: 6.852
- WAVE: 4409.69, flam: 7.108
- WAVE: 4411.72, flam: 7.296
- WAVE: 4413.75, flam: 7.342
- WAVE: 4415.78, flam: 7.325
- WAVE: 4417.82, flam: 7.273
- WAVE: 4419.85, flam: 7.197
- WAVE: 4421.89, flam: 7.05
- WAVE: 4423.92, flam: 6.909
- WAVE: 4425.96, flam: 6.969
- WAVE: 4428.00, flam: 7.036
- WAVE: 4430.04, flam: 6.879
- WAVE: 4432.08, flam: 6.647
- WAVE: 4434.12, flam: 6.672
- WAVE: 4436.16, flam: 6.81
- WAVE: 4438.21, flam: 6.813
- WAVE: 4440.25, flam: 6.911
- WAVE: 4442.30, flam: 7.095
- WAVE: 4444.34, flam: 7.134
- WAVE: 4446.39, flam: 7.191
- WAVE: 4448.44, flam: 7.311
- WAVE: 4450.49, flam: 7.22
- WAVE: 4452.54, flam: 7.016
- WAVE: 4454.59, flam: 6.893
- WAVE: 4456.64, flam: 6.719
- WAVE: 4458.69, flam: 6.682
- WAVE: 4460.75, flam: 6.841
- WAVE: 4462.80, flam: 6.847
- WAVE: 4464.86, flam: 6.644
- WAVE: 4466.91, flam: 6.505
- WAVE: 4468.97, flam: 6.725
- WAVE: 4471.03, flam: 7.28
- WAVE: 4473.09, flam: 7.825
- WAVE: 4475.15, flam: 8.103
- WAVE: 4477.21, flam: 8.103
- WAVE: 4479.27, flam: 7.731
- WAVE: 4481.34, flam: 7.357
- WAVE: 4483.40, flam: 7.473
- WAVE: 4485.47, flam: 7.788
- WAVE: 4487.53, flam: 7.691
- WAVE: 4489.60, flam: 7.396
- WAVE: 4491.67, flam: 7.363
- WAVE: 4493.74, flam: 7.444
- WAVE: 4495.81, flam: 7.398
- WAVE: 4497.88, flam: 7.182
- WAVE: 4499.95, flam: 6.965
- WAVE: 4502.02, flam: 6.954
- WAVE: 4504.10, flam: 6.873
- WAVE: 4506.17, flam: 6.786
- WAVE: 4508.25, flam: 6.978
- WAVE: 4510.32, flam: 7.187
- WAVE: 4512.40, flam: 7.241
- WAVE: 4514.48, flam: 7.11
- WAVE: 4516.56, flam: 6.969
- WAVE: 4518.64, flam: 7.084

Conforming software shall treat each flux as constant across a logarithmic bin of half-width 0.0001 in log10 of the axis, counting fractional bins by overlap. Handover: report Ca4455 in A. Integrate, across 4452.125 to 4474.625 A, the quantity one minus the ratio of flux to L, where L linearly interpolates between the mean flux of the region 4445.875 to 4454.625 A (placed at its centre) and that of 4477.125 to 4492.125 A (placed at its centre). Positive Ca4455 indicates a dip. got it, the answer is 1.2 A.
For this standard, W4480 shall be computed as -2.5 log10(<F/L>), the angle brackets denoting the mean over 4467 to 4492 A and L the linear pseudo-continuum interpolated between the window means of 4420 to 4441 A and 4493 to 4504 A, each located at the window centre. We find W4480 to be -0.068 mag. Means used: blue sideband 6.88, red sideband 7.15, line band 7.53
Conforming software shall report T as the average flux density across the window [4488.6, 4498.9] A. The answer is 7.36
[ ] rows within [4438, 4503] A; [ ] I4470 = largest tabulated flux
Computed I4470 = 8.103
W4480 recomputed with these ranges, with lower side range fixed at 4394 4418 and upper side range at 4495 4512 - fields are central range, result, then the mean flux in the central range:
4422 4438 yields 0.04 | 6.86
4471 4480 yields -0.12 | 7.87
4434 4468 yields 0.03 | 6.91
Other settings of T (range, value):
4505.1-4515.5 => 7.06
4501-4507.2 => 6.87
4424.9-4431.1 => 6.96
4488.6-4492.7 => 7.38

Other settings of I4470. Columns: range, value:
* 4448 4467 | 7.311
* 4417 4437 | 7.273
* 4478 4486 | 7.788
